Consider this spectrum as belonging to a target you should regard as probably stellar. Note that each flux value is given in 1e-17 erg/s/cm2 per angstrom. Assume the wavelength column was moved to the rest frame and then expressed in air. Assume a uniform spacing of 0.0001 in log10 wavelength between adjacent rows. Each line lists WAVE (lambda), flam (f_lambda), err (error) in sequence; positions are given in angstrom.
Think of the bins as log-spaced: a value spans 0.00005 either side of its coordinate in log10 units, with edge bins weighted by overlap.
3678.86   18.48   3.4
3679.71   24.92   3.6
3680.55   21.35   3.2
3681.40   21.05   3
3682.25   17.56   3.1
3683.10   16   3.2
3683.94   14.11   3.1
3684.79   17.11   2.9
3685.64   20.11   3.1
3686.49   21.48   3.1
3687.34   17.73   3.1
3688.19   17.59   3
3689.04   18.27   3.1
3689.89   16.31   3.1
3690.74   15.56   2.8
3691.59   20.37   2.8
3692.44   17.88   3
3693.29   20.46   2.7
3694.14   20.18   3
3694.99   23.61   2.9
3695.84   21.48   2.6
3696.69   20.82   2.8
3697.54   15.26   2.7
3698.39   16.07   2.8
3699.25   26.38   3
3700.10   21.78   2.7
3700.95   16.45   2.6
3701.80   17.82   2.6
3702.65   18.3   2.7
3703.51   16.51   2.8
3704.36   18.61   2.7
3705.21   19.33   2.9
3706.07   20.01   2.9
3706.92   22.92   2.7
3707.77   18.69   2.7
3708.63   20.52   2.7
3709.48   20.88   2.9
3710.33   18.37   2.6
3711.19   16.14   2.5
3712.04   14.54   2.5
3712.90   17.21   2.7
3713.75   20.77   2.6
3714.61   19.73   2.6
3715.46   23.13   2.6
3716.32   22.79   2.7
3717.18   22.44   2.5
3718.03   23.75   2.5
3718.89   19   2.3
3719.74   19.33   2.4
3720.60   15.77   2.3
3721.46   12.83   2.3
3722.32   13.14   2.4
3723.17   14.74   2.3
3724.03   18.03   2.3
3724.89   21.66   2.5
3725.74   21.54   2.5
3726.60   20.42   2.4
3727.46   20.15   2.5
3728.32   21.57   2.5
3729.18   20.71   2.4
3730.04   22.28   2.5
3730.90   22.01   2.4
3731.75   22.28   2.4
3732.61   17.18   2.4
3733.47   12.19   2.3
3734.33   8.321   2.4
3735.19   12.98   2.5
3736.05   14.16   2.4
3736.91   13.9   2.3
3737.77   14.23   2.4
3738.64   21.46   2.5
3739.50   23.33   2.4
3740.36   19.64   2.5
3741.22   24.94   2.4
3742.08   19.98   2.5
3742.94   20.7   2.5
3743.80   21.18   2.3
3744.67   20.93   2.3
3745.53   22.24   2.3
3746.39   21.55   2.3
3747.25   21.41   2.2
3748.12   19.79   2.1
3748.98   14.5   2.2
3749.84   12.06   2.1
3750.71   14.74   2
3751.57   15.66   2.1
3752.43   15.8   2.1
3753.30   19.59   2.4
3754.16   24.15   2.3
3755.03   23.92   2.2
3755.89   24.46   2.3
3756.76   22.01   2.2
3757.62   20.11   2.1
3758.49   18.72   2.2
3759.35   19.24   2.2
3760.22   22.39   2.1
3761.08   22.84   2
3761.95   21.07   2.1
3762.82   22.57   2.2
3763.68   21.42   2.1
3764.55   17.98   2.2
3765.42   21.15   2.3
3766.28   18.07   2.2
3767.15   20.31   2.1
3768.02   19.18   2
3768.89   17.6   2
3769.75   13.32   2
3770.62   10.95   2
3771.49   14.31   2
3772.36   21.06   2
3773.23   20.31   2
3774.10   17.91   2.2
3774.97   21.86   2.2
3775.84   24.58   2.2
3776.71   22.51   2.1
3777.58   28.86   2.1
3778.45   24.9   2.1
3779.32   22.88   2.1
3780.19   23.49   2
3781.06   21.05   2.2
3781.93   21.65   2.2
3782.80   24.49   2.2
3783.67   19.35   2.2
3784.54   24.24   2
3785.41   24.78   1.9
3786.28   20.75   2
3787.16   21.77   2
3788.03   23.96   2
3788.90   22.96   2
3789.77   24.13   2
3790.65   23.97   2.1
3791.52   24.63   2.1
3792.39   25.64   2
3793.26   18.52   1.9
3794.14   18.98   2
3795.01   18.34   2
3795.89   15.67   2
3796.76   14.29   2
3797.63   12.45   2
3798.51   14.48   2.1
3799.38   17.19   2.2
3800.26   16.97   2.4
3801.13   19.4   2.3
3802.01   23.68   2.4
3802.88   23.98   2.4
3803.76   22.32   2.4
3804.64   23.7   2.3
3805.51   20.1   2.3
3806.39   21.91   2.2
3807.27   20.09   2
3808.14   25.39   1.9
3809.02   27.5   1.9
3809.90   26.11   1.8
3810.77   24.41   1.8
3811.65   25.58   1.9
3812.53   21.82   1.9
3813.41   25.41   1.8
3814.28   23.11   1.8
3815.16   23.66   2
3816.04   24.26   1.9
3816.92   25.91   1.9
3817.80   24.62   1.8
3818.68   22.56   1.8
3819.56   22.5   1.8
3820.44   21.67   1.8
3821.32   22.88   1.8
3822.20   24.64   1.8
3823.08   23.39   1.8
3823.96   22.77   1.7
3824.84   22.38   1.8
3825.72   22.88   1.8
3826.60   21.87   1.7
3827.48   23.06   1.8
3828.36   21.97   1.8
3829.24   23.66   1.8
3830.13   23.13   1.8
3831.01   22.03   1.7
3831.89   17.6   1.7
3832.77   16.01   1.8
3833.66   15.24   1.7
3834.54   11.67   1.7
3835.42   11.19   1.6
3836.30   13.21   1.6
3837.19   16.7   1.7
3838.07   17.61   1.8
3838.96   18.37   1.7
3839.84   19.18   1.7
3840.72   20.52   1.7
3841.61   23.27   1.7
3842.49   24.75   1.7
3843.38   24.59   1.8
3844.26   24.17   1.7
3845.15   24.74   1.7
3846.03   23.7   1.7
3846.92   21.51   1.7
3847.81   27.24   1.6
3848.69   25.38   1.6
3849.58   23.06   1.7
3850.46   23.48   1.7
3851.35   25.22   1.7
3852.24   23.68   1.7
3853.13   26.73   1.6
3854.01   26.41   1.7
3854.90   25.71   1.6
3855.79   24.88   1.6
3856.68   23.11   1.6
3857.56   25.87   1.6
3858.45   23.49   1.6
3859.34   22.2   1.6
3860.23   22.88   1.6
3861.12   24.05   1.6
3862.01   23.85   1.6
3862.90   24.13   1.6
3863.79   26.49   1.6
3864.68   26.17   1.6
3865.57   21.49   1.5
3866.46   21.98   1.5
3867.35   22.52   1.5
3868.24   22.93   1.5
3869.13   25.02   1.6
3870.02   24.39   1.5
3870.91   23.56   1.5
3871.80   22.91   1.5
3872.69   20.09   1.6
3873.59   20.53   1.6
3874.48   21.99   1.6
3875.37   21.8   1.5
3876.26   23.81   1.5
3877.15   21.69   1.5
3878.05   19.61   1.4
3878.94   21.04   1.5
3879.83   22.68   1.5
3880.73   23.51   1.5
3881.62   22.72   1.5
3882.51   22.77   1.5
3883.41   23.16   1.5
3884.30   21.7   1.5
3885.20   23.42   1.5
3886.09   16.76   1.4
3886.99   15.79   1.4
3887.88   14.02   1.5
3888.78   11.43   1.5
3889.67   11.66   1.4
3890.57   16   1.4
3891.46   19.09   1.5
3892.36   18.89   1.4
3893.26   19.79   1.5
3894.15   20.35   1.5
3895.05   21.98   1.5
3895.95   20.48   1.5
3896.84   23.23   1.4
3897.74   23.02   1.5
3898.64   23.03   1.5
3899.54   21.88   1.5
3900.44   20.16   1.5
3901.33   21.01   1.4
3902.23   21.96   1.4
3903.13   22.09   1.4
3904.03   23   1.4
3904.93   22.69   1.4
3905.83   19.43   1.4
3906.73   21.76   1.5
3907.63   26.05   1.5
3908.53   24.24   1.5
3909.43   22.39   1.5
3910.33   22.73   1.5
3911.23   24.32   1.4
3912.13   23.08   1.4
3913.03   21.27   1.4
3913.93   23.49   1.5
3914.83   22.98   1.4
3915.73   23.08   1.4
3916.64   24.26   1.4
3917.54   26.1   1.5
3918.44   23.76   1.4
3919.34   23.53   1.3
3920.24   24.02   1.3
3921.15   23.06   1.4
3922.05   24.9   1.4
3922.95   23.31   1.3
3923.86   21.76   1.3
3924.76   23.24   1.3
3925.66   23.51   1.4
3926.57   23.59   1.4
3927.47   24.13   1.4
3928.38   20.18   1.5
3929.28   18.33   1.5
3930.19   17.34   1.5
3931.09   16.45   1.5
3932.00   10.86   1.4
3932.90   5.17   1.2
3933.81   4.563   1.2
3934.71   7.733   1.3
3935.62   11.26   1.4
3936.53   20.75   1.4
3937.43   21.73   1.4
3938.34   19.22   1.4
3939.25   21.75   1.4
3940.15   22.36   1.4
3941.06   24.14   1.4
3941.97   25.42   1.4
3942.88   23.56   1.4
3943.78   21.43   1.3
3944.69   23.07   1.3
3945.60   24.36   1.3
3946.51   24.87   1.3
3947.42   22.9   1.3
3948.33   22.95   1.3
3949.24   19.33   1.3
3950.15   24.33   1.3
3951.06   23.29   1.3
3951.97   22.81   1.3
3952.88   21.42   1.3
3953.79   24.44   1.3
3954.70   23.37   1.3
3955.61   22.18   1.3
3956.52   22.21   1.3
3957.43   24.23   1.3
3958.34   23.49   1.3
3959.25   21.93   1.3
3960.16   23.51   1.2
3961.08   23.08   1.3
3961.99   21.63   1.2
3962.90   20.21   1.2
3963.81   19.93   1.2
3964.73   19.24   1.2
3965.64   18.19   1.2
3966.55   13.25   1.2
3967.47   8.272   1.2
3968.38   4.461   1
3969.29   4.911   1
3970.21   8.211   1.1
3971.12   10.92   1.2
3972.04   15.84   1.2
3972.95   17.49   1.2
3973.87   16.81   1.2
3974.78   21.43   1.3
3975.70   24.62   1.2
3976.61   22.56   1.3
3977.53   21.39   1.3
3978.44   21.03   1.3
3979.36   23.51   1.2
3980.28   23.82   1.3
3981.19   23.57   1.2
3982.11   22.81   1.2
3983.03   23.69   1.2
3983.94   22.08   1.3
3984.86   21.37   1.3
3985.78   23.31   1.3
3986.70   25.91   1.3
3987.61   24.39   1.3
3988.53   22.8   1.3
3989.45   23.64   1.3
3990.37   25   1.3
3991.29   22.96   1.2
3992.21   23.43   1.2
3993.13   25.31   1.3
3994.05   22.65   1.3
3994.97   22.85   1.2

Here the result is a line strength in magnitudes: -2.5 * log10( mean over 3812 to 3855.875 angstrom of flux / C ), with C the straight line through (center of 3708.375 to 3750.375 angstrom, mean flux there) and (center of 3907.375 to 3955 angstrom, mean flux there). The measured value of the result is -0.102 mag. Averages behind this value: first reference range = 18.8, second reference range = 21.3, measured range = 22.1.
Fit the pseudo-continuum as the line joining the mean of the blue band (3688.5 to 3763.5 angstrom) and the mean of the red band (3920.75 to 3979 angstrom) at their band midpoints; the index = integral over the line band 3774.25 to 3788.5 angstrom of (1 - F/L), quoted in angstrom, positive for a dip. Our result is -2.8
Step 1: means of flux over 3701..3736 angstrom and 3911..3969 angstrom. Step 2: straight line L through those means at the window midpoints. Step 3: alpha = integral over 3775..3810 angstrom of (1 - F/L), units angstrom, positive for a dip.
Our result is -4.5 angstrom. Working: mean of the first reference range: 18.6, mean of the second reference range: 20.6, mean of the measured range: 21.7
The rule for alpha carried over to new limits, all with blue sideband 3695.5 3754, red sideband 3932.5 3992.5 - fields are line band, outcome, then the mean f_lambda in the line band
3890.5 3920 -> -3.6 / 22.3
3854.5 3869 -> -3.2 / 23.9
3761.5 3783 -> -1.6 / 20.5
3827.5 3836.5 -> 0.7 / 17.9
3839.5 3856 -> -3.9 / 24.1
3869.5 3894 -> -0.6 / 20.2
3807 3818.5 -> -3.1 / 24.5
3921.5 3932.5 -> -0.3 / 20.6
